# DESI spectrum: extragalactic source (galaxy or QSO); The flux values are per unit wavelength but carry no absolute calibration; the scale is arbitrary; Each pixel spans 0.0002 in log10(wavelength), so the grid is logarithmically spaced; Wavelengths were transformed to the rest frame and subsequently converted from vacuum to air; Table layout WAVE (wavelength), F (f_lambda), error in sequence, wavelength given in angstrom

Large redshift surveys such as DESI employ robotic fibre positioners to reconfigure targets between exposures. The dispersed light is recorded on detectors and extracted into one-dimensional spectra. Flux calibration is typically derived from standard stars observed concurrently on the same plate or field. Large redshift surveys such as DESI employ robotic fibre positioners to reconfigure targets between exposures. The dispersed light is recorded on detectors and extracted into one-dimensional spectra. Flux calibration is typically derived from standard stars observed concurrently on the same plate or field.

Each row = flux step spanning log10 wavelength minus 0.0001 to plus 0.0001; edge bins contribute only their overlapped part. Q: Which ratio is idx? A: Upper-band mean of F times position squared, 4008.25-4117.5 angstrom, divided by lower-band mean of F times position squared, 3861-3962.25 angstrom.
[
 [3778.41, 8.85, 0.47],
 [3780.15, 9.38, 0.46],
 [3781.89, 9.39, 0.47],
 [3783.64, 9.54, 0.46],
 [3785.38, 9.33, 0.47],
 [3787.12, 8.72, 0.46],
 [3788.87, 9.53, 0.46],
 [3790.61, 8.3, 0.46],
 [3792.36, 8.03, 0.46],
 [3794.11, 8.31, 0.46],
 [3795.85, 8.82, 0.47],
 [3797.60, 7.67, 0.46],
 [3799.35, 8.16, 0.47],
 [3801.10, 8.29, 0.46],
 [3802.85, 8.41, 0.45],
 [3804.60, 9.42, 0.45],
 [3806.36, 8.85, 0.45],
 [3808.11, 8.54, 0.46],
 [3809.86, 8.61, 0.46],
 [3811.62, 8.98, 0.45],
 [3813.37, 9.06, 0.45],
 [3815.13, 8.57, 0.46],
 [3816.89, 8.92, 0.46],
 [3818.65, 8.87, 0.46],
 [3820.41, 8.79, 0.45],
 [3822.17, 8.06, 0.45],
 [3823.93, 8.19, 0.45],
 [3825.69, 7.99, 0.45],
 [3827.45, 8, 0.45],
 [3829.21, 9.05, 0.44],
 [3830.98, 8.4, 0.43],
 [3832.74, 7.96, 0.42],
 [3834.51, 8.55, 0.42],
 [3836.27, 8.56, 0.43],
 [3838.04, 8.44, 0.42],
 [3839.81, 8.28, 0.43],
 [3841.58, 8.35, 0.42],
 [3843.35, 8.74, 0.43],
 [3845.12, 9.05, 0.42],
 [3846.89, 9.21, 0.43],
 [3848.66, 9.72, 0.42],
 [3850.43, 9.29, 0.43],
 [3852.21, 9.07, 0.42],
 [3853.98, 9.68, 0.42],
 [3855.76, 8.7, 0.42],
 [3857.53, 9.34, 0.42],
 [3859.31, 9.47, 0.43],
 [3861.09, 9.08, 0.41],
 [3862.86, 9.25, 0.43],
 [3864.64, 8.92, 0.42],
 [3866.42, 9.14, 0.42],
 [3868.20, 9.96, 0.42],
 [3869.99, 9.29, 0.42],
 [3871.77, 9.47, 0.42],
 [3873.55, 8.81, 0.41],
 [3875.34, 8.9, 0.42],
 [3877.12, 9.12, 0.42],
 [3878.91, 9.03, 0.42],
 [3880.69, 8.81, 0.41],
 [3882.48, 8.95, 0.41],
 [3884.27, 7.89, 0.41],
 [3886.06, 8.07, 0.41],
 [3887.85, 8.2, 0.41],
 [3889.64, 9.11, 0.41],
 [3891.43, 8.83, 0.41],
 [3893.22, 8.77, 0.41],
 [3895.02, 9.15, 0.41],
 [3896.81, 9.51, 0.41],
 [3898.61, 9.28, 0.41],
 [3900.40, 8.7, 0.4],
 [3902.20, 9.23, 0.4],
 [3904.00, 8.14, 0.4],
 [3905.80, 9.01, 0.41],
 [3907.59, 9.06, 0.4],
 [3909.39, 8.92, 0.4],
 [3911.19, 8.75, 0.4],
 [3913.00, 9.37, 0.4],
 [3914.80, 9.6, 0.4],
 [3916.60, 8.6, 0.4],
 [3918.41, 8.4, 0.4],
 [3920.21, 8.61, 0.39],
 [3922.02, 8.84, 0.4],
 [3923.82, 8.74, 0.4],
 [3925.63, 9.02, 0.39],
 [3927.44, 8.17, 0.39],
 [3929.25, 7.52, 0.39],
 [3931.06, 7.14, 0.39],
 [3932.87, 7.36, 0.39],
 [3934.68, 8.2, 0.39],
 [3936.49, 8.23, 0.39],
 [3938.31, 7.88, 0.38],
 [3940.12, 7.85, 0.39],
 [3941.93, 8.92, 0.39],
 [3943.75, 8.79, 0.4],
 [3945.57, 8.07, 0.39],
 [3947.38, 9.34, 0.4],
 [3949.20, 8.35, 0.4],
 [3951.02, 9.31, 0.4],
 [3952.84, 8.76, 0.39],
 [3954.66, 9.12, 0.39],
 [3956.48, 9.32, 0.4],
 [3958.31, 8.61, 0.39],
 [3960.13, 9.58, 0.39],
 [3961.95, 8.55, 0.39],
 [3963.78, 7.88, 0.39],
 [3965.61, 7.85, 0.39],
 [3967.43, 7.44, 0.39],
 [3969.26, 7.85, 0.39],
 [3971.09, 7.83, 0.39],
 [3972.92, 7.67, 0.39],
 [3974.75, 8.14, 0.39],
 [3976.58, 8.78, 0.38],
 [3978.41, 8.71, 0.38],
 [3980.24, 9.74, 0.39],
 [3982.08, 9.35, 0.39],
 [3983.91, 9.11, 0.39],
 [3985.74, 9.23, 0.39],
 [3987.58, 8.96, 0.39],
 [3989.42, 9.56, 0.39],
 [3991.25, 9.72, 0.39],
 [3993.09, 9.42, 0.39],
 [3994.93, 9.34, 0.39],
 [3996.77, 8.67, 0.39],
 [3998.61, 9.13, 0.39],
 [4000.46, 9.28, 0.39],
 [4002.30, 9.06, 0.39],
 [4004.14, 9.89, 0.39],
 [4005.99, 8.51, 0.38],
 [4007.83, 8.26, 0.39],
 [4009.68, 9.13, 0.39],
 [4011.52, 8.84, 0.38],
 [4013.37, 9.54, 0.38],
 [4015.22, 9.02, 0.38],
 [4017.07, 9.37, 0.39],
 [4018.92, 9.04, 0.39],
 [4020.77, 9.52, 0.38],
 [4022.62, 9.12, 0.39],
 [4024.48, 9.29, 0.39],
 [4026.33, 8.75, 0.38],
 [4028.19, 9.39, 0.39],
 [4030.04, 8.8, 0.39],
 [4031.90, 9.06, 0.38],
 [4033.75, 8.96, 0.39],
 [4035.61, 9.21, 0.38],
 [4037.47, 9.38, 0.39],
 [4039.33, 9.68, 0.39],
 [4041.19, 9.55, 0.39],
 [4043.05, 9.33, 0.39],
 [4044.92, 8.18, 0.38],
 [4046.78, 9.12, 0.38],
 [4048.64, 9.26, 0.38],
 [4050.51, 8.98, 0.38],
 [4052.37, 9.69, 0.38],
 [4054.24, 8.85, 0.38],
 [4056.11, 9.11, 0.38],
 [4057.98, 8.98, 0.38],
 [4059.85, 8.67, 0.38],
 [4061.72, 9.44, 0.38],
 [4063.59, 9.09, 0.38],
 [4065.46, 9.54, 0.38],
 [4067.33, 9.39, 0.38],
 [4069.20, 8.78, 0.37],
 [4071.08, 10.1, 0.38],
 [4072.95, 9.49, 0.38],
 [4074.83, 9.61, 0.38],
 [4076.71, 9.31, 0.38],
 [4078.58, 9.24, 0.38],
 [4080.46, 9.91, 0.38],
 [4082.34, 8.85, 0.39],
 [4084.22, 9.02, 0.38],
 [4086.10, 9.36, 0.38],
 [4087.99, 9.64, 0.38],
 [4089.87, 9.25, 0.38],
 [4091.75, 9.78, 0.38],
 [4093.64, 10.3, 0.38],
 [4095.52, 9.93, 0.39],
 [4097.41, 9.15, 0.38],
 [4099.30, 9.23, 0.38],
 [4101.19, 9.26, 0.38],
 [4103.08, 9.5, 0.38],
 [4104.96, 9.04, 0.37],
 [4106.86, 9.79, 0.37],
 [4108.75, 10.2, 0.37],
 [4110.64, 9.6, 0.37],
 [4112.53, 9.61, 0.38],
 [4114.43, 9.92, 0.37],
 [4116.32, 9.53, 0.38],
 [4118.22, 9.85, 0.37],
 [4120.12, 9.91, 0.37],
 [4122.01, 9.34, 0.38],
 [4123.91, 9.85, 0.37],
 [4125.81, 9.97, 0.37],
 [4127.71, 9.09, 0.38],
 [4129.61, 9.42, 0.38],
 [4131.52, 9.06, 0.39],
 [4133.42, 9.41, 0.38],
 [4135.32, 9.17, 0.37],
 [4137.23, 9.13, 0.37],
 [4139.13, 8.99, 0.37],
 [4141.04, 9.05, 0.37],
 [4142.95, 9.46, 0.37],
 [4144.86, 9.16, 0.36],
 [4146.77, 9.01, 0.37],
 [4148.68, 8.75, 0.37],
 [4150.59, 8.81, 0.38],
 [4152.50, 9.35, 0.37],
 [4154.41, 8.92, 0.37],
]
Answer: 1.15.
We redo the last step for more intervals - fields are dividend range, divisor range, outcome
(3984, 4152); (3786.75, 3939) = 1.18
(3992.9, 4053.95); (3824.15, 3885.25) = 1.12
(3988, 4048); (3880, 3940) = 1.13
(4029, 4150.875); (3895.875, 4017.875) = 1.14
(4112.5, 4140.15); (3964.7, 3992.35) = 1.18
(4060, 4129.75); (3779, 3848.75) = 1.27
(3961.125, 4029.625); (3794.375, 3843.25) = 1.14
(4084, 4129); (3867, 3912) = 1.20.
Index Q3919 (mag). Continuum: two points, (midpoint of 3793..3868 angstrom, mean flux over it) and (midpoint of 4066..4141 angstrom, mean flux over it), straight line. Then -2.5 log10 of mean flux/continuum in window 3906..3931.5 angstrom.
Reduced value 0.04 mag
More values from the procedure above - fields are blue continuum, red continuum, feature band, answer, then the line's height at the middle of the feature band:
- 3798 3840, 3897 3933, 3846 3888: -0.058 mag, 8.6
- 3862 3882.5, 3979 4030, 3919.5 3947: 0.115 mag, 9.16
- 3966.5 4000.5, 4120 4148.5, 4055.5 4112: -0.033 mag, 9.14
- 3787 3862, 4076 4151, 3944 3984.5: 0.055 mag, 9.05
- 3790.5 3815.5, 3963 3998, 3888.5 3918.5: -0.042 mag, 8.63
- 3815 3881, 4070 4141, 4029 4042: 0.011 mag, 9.33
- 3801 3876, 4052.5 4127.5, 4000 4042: 0.017 mag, 9.3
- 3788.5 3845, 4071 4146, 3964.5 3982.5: 0.092 mag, 9.03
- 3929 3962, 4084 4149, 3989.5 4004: -0.061 mag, 8.78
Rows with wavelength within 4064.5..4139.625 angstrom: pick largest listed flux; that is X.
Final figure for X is 10.3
